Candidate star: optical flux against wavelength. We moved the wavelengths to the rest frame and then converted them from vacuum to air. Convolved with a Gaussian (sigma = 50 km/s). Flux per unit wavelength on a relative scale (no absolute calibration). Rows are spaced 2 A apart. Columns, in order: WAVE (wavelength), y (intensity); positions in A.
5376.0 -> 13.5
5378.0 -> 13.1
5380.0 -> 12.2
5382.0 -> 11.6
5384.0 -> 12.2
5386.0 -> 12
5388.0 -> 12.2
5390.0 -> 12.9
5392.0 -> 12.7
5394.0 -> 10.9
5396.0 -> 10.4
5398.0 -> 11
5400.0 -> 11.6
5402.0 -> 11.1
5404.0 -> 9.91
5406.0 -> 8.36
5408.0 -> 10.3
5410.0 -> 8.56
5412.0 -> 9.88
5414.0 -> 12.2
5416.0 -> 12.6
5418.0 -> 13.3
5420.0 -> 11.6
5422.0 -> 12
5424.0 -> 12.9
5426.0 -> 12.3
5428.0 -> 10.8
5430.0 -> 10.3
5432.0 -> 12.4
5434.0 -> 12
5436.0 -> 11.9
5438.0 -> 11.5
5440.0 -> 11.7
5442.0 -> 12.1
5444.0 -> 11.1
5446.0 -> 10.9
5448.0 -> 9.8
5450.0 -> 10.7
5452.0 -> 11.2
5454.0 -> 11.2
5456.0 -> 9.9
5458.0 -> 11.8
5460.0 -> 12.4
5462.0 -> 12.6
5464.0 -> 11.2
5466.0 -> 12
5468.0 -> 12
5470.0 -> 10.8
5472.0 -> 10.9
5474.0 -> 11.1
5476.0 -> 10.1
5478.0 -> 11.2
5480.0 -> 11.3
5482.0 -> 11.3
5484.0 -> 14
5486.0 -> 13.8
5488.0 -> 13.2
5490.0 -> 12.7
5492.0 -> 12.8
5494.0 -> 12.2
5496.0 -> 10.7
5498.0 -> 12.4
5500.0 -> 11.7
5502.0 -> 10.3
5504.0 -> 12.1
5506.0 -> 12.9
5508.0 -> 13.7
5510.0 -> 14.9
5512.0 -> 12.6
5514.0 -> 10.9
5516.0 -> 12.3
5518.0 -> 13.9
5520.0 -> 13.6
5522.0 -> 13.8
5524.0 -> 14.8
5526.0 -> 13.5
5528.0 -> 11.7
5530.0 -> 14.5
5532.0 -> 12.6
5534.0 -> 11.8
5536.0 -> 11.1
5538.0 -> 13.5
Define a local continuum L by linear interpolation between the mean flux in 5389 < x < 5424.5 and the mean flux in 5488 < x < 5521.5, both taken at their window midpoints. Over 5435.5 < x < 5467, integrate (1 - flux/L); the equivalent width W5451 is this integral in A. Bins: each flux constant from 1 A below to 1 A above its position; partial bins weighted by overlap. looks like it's 1.17 A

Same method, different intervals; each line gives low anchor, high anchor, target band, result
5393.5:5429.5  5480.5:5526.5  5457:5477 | 1.0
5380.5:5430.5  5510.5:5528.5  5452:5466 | 0.7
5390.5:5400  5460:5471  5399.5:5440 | 0.8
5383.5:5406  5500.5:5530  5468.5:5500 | 1.7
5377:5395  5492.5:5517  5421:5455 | 2.1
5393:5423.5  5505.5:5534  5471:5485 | 1.1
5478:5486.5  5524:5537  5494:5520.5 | 0.2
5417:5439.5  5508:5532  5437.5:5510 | 4.9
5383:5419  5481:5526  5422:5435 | -0.2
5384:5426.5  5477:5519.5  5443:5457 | 1.4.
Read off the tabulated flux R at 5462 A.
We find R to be 12.6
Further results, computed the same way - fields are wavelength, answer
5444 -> 11.1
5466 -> 12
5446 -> 10.9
